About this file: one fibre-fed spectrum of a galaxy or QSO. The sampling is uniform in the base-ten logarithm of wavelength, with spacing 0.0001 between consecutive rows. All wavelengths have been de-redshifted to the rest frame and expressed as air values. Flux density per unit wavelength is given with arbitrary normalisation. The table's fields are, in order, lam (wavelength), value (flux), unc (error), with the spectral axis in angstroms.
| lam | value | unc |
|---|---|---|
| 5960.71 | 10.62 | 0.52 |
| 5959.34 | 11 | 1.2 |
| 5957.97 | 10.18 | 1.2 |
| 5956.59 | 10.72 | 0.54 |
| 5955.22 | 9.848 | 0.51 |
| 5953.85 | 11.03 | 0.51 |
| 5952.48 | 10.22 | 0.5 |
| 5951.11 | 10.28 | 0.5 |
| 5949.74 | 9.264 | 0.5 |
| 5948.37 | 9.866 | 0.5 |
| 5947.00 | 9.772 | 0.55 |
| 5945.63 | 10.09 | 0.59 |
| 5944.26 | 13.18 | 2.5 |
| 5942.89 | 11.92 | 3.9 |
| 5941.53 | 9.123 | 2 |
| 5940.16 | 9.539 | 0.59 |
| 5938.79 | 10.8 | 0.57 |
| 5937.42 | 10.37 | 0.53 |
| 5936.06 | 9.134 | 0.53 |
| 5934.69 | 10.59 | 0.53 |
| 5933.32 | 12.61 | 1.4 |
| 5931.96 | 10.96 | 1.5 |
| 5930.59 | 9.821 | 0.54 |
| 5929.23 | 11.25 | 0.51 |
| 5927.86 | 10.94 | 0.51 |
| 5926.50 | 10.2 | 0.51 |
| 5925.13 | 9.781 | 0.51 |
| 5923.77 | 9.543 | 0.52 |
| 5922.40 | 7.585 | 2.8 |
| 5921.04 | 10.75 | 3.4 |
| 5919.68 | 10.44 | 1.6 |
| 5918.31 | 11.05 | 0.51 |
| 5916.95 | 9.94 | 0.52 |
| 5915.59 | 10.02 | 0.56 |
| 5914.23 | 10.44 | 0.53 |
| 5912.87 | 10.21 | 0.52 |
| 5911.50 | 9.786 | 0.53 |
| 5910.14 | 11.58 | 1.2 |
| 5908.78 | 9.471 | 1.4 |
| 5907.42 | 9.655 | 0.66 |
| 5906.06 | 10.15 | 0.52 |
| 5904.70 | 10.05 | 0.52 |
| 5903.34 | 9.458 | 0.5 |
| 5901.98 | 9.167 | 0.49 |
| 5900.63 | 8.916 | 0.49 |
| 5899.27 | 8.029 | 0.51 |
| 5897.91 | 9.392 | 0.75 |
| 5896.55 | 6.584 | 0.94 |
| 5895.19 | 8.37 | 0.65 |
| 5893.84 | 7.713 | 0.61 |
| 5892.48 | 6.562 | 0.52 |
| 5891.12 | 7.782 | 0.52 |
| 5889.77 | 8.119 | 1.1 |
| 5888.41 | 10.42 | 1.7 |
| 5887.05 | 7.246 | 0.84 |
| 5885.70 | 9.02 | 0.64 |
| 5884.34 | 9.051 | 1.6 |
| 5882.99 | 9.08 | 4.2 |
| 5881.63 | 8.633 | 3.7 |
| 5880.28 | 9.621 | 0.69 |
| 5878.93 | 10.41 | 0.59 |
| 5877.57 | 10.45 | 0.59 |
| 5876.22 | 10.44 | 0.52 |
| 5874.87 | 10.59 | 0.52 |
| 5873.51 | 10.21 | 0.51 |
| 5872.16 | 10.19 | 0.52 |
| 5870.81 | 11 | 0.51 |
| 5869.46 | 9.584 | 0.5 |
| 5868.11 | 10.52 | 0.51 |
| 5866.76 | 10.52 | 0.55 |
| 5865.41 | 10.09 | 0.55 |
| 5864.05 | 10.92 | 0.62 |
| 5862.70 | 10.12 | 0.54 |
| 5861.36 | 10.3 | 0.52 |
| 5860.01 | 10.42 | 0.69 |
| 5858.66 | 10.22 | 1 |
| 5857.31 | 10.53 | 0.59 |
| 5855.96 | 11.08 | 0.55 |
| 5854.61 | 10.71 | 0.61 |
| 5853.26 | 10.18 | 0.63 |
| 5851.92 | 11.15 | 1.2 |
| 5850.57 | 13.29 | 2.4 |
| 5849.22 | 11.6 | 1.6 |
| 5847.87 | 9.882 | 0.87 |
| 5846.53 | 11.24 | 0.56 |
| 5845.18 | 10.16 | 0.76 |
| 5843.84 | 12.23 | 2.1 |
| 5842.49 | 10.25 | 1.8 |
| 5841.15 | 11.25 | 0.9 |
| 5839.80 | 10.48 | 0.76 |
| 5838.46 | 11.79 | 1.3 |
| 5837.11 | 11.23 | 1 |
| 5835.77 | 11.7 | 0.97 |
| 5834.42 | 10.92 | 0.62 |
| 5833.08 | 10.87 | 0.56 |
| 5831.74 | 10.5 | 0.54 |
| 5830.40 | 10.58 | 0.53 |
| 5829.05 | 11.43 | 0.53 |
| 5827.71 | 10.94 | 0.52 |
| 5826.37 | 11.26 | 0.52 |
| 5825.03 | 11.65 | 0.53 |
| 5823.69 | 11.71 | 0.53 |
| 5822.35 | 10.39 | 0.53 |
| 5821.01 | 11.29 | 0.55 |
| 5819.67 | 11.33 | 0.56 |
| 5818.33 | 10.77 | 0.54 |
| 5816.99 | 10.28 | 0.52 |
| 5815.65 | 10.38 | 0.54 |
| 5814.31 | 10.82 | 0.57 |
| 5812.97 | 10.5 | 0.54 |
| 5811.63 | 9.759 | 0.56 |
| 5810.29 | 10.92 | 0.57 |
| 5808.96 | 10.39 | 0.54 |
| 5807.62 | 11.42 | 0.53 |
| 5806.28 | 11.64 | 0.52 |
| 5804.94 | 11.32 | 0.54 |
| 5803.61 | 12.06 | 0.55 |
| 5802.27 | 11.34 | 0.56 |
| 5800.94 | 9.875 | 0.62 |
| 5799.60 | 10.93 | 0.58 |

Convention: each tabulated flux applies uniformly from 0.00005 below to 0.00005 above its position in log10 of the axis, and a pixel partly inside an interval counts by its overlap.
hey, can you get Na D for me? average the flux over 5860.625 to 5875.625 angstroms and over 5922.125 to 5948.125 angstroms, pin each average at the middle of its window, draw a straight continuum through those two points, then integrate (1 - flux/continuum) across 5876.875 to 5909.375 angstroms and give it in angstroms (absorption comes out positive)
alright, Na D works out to 4.7 angstroms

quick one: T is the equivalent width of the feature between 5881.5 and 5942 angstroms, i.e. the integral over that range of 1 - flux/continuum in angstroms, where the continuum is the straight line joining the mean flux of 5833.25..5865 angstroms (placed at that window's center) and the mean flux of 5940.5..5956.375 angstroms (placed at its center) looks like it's 6.0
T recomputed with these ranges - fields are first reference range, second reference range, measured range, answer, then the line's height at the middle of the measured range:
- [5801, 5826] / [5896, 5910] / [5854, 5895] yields 0.37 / 9.77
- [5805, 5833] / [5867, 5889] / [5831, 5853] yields -1.41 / 10.5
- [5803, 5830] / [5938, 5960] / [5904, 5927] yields 1.16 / 10.6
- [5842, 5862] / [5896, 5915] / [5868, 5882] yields 0.18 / 10.3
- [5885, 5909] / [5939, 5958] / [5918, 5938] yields -1.30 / 9.69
